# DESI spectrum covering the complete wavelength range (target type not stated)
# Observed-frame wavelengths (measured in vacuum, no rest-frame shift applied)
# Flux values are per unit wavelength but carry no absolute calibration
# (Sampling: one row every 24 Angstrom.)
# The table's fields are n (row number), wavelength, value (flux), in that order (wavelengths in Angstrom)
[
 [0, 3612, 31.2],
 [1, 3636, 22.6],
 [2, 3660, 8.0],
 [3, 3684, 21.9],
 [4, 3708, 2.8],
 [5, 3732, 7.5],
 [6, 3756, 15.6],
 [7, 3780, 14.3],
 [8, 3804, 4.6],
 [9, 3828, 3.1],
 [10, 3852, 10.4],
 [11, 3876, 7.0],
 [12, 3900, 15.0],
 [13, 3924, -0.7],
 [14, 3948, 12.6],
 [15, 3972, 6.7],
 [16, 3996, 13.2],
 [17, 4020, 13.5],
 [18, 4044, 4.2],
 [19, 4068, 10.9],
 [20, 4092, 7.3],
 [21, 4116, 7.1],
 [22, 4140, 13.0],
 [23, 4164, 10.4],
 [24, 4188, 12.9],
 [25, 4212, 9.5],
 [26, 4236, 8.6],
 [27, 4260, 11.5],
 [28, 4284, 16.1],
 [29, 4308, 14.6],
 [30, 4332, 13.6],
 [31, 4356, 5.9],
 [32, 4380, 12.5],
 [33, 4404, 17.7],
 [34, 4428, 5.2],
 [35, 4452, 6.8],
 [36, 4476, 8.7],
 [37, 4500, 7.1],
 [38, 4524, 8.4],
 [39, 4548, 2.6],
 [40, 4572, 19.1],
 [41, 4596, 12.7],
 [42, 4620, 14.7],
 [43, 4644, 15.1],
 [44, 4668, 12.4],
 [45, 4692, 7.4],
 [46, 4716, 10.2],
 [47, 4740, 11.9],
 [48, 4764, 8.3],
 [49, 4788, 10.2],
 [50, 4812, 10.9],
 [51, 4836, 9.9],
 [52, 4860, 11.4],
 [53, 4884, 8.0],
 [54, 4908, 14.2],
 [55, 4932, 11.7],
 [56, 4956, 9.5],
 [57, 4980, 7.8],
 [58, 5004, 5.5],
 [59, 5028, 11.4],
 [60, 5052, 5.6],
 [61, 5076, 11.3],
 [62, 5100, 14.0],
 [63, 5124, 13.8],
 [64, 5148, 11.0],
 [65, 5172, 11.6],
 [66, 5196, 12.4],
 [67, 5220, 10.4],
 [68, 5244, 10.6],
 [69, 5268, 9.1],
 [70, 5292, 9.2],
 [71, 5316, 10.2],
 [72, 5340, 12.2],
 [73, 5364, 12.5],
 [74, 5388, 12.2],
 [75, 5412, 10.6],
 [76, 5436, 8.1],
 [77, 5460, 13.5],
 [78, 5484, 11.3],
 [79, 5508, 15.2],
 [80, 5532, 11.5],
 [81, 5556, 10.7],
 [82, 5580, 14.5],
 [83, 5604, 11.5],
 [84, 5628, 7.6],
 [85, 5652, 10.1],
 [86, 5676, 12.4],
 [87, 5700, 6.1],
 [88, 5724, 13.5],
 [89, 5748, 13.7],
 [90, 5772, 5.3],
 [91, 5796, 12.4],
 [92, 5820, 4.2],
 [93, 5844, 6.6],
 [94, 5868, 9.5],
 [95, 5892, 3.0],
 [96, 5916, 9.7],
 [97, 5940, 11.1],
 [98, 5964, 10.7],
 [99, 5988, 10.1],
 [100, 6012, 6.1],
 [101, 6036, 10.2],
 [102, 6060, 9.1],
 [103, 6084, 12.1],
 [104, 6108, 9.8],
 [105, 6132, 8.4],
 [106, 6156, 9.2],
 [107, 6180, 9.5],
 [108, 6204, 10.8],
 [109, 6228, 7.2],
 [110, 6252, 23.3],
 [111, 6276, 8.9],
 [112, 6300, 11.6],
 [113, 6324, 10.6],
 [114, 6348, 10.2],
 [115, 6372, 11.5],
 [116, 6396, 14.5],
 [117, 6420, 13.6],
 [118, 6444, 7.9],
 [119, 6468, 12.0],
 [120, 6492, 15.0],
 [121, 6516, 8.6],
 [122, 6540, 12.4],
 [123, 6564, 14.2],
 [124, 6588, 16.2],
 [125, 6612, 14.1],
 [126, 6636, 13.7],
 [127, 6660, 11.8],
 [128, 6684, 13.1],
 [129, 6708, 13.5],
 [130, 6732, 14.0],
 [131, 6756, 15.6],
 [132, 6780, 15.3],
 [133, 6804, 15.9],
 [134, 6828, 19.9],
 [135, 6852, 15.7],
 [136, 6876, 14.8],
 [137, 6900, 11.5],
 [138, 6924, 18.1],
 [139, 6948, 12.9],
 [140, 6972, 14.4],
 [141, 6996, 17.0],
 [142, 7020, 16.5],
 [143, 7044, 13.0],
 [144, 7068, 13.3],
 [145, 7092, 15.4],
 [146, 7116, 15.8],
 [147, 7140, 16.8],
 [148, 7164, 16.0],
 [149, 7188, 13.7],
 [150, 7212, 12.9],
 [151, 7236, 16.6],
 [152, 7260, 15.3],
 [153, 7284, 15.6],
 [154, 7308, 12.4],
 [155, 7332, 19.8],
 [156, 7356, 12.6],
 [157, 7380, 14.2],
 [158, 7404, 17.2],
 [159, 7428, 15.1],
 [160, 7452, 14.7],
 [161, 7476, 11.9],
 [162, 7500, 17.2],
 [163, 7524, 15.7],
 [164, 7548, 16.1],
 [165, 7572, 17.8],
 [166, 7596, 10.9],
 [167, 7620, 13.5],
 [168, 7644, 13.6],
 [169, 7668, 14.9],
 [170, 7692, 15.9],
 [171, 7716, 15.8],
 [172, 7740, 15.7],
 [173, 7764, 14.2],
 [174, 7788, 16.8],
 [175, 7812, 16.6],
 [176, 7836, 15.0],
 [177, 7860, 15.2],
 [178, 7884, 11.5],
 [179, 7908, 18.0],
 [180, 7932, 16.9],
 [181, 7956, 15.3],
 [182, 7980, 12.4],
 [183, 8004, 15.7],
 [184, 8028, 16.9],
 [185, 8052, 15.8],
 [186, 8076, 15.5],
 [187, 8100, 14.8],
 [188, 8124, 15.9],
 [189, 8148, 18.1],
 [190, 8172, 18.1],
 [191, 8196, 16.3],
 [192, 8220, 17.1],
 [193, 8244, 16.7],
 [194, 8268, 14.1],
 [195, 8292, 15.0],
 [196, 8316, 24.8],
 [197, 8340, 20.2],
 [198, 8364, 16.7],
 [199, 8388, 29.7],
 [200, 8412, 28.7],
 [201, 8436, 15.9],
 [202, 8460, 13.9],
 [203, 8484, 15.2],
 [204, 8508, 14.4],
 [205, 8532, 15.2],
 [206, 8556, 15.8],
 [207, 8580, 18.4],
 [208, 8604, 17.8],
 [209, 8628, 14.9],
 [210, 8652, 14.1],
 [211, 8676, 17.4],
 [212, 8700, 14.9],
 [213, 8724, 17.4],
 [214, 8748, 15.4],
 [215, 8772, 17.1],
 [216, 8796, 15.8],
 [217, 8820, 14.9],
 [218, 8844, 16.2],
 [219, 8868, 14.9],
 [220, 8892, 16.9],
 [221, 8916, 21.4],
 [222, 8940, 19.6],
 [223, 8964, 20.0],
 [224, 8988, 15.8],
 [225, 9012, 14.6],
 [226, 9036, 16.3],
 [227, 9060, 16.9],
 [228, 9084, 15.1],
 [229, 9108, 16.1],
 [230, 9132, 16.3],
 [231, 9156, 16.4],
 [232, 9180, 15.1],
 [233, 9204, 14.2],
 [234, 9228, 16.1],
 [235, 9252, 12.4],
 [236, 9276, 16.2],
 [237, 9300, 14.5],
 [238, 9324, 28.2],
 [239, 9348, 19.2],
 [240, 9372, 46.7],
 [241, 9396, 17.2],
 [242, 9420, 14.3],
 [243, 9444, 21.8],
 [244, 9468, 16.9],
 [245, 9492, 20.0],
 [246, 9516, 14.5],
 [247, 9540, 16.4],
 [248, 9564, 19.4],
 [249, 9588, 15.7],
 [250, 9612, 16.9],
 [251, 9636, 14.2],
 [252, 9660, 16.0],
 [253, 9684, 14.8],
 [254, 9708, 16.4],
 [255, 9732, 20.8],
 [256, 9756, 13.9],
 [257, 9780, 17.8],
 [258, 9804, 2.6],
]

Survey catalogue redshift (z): 0.68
